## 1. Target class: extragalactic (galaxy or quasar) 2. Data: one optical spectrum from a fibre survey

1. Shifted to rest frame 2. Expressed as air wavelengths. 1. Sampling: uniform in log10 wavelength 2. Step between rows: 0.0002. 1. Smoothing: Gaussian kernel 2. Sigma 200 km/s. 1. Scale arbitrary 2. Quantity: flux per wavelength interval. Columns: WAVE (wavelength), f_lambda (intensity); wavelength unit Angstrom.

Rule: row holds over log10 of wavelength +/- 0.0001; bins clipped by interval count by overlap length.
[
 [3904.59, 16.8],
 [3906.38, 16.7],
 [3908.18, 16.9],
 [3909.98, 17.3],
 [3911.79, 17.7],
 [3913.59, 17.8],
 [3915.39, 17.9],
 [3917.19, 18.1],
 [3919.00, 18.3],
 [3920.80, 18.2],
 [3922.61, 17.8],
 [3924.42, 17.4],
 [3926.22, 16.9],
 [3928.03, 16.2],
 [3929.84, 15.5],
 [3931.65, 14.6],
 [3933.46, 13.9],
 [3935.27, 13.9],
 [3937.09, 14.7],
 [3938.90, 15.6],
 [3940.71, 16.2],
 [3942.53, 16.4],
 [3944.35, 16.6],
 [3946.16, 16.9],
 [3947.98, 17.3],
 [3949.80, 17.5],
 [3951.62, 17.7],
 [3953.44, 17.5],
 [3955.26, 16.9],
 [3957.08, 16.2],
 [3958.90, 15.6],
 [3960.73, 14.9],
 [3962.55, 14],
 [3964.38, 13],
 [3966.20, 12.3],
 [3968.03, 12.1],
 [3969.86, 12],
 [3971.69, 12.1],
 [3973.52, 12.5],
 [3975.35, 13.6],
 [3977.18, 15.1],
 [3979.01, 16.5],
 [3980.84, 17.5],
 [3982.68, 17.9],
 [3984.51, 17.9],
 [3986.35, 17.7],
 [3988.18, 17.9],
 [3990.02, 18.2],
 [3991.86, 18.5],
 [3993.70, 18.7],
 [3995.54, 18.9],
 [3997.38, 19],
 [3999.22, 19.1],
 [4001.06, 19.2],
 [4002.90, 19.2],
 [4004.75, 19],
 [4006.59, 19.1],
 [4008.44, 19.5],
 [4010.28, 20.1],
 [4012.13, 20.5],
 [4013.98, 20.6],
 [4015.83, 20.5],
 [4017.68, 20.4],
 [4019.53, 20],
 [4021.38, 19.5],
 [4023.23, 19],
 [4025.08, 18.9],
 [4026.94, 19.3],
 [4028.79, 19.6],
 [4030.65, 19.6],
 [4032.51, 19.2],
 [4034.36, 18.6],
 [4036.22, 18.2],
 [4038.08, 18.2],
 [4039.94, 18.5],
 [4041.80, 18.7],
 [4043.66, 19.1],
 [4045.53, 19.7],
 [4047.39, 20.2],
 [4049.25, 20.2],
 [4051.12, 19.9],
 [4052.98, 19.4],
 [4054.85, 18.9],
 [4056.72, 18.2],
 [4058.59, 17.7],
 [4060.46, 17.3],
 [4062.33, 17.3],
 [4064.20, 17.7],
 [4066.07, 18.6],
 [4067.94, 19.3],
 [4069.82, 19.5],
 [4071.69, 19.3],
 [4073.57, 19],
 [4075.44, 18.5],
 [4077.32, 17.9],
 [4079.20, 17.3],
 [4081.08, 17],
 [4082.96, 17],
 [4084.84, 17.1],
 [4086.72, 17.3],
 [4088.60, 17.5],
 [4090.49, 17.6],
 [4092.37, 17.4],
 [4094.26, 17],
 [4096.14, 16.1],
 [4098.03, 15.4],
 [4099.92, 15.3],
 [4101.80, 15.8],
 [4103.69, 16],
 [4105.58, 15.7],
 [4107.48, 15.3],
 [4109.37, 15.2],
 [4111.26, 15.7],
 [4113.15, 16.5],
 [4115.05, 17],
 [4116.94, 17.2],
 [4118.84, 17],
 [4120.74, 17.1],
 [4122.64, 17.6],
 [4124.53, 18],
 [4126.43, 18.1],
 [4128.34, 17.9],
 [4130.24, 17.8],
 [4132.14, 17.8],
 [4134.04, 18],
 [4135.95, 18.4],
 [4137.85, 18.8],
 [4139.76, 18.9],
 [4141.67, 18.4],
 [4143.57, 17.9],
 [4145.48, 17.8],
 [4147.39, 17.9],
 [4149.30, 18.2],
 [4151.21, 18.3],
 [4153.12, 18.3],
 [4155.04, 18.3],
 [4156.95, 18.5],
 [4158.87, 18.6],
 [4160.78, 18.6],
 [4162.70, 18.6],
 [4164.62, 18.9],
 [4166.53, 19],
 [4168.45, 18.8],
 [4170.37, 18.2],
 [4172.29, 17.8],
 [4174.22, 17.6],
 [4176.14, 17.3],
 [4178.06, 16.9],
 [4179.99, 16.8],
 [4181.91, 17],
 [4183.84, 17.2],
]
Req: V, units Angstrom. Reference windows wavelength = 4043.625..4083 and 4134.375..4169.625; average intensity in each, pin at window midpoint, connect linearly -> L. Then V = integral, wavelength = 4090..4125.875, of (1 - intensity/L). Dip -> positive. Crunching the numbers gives 4.0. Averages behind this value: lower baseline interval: 18.6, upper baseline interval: 18.4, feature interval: 16.5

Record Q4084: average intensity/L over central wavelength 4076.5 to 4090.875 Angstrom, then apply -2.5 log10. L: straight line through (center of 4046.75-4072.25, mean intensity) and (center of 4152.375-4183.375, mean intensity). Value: 0.08 mag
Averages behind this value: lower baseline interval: 18.8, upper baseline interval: 18.1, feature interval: 17.3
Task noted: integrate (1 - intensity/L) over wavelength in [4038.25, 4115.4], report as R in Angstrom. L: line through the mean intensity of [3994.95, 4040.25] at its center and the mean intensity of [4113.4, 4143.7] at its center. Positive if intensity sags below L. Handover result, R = 3.74 Angstrom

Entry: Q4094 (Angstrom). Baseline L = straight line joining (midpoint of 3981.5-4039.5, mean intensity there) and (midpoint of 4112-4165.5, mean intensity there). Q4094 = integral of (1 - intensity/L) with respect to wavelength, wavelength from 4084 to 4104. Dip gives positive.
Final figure 1.9 Angstrom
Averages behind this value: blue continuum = 19.1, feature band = 16.6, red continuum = 18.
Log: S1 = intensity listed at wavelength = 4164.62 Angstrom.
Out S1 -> 18.9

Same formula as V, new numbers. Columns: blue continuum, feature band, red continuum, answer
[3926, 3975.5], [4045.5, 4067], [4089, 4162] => -2.96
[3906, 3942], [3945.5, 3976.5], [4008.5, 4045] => 4.84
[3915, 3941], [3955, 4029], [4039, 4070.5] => 1.08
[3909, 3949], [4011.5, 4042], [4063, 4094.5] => -3.30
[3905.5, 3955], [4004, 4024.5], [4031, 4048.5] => -1.53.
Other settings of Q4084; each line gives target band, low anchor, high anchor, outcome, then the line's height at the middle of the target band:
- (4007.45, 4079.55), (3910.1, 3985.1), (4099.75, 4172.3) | -0.14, 16.8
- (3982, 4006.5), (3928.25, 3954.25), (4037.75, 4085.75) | -0.09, 17.1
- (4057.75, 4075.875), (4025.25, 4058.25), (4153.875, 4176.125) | 0.03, 19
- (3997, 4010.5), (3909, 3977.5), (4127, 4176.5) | -0.17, 16.5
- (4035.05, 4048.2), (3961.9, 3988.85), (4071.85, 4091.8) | -0.14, 16.6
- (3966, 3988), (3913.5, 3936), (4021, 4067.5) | 0.18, 17.6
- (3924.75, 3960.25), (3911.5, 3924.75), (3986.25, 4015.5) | 0.14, 18.3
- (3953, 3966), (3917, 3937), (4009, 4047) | 0.14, 17.3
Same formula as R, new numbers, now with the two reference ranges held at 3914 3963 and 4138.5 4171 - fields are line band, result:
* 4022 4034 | -1.4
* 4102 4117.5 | 1.7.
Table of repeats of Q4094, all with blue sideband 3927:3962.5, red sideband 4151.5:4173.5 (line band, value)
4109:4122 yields 1.0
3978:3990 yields -0.9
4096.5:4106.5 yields 1.2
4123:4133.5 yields 0.1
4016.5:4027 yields -1.7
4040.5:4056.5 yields -2.1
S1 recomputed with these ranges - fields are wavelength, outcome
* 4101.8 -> 15.8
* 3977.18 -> 15.1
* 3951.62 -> 17.7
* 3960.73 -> 14.9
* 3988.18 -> 17.9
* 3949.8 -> 17.5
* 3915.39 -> 17.9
